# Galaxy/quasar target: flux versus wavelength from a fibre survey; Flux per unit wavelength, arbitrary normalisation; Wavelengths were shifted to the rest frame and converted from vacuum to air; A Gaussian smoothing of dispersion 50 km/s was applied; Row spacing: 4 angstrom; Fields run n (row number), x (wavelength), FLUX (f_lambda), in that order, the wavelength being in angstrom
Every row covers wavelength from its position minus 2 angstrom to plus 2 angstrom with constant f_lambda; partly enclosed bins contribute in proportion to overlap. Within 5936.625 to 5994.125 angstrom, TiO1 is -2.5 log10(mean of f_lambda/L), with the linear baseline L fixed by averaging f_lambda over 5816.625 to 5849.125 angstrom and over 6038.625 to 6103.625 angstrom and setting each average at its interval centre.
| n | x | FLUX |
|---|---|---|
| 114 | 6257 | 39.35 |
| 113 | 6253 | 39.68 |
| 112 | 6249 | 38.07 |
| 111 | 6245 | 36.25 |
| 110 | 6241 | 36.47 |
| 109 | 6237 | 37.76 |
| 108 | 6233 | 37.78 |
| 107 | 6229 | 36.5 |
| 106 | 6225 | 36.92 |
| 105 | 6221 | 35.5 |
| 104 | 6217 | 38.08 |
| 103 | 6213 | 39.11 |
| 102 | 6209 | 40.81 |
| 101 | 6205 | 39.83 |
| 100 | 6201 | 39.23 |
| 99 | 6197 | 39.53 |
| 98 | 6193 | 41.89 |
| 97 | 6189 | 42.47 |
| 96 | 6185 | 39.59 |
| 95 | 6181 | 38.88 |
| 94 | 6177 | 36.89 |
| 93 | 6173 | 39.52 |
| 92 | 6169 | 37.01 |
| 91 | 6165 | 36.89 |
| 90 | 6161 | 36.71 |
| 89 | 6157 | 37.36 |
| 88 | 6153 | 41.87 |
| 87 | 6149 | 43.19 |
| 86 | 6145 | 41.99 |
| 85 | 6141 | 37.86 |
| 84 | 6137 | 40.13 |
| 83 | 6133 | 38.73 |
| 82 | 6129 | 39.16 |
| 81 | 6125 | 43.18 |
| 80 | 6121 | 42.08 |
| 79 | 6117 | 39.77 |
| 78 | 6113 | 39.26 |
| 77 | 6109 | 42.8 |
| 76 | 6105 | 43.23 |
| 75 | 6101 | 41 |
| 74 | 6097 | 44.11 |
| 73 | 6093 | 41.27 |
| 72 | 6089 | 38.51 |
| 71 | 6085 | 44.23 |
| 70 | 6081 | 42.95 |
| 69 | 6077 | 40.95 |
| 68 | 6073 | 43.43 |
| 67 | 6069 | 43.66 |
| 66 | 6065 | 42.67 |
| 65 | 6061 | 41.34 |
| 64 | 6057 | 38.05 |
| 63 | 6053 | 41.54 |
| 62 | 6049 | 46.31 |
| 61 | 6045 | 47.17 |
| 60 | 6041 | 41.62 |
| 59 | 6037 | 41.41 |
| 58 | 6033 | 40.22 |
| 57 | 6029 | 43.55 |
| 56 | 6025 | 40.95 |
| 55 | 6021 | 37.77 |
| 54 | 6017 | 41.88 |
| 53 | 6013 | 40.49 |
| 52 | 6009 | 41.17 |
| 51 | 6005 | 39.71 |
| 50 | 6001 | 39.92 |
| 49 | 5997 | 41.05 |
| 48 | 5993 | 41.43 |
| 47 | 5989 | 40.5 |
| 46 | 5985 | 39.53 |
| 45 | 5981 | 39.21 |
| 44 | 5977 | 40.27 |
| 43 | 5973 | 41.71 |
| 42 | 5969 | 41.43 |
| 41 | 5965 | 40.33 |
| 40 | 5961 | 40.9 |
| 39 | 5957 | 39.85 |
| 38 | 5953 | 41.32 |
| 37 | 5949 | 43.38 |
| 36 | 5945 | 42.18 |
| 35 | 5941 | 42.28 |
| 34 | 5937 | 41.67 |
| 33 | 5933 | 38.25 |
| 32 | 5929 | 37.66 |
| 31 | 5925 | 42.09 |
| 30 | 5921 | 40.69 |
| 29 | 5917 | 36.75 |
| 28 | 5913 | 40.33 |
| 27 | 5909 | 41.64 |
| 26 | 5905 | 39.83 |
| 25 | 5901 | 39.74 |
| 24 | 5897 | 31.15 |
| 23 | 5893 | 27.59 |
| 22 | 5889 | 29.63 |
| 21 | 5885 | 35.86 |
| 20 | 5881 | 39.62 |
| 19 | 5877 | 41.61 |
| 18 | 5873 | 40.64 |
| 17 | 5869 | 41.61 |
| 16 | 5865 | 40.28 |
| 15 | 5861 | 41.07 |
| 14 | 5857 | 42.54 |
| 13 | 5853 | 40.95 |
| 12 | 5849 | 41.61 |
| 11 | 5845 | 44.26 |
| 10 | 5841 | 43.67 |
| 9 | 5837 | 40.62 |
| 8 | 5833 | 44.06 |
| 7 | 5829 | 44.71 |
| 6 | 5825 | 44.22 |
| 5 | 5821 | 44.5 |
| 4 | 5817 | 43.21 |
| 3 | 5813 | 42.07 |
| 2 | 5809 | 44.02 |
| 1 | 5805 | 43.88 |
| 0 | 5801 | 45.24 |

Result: 0.05 mag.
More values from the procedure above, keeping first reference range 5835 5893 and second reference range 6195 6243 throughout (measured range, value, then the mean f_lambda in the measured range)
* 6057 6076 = -0.09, 42.2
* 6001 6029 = -0.04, 40.5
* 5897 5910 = 0.02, 38.9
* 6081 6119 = -0.08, 41.6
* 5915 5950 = -0.03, 40.5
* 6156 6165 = 0.04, 37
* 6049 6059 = -0.06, 41.1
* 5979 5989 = -0.01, 39.6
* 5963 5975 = -0.05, 41.2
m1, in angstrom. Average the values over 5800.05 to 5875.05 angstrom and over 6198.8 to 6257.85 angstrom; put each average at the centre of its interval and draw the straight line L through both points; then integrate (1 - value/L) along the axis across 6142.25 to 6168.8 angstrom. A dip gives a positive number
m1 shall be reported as -0.3 angstrom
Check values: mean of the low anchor 42.8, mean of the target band 39.4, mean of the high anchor 38.1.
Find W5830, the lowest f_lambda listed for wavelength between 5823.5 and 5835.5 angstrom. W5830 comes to 44.06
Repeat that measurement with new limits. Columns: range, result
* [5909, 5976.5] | 36.75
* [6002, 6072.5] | 37.77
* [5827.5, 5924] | 27.59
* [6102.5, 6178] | 36.71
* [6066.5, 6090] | 38.51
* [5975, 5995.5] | 39.21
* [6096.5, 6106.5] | 41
